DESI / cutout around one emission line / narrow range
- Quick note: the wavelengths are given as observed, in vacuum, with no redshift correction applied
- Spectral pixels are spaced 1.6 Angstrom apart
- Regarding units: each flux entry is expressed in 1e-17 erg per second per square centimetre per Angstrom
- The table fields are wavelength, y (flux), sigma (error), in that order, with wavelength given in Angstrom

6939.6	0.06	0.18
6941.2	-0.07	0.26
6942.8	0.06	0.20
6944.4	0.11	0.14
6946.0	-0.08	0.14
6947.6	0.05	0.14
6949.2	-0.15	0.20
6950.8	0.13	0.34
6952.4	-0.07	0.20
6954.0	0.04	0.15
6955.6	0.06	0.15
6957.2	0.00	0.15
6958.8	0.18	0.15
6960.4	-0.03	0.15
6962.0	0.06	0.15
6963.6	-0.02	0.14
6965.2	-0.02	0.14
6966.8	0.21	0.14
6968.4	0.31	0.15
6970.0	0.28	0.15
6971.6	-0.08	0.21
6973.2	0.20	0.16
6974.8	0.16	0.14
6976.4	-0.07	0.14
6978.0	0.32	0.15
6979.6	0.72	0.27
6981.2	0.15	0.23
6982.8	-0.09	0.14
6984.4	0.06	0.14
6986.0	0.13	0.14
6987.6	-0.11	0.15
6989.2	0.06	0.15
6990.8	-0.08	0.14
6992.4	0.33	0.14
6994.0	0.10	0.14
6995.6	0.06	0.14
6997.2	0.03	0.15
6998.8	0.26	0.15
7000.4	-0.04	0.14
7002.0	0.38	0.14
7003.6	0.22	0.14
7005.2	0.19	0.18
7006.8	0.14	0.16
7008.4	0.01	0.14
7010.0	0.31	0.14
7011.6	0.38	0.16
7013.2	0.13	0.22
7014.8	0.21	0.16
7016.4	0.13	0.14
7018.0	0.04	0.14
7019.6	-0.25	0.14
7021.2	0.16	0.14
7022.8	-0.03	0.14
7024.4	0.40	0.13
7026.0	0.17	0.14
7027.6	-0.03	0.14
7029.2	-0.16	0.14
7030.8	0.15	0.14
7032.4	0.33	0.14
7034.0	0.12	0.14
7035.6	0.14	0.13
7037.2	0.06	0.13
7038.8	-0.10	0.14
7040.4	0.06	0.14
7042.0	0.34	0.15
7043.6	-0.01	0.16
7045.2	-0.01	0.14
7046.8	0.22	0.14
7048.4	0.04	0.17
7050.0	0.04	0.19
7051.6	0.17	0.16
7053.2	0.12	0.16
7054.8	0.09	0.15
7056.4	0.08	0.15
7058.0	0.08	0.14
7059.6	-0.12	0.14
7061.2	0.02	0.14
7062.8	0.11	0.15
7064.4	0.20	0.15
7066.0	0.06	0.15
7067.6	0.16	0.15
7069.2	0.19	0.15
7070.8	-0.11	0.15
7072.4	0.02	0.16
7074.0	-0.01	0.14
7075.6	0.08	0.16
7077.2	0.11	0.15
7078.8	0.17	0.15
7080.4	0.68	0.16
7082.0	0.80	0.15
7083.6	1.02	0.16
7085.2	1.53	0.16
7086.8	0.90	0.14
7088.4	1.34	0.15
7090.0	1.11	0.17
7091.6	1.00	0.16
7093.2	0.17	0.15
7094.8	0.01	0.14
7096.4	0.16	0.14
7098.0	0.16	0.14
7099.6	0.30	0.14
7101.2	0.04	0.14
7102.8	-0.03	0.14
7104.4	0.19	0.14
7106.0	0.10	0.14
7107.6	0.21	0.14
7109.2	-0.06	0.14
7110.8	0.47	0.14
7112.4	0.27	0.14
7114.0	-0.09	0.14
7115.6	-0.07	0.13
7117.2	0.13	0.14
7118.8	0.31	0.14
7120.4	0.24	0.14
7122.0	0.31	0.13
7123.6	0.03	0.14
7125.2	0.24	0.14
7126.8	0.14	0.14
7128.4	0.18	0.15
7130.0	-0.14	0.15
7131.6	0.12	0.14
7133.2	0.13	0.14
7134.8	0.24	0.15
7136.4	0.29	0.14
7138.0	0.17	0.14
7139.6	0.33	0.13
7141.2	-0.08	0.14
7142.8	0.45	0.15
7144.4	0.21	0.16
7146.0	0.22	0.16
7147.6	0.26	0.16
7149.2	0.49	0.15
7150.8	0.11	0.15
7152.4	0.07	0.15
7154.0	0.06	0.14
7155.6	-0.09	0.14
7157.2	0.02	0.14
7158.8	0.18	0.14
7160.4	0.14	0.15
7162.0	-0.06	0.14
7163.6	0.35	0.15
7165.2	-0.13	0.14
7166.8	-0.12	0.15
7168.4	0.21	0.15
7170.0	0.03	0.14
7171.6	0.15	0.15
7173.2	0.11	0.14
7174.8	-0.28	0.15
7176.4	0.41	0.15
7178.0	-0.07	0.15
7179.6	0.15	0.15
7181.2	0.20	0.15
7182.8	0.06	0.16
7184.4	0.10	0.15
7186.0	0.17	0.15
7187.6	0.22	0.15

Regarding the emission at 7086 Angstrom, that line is [O II] 3727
